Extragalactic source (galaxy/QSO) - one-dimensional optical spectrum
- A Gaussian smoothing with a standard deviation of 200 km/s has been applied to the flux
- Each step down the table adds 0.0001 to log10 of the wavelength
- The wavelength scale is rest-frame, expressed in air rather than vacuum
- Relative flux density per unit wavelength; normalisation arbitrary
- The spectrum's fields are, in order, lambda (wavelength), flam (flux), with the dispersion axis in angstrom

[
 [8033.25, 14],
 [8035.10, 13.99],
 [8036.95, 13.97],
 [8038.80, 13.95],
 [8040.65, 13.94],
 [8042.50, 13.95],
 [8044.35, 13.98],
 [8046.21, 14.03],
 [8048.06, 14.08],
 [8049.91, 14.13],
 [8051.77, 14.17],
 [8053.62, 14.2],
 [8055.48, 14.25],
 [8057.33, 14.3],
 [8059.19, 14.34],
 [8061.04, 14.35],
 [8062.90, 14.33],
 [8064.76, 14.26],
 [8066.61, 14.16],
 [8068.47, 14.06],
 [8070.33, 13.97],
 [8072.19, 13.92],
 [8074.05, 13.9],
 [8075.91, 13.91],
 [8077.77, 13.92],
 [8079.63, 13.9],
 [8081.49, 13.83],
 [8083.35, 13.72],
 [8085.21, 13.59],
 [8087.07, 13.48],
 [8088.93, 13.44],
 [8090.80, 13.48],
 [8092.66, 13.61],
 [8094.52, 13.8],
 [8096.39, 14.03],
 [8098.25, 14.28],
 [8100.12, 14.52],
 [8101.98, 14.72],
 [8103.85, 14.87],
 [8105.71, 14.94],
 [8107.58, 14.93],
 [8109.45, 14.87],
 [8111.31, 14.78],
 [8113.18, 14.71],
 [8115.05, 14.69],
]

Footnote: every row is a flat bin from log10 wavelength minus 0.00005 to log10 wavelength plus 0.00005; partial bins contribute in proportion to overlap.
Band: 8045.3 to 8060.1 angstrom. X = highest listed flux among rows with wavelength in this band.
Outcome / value 14.34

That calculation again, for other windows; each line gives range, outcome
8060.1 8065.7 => 14.35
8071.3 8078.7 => 13.92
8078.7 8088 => 13.9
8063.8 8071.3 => 14.26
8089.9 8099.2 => 14.28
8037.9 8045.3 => 13.98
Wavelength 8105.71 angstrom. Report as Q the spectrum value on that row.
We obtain 14.94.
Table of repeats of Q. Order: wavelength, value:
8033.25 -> 14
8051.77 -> 14.17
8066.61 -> 14.16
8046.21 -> 14.03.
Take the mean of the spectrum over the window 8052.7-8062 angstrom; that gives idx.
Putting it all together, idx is 14.3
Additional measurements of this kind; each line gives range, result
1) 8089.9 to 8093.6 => 13.6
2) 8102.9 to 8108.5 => 14.9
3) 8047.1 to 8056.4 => 14.2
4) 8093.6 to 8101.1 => 14.2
